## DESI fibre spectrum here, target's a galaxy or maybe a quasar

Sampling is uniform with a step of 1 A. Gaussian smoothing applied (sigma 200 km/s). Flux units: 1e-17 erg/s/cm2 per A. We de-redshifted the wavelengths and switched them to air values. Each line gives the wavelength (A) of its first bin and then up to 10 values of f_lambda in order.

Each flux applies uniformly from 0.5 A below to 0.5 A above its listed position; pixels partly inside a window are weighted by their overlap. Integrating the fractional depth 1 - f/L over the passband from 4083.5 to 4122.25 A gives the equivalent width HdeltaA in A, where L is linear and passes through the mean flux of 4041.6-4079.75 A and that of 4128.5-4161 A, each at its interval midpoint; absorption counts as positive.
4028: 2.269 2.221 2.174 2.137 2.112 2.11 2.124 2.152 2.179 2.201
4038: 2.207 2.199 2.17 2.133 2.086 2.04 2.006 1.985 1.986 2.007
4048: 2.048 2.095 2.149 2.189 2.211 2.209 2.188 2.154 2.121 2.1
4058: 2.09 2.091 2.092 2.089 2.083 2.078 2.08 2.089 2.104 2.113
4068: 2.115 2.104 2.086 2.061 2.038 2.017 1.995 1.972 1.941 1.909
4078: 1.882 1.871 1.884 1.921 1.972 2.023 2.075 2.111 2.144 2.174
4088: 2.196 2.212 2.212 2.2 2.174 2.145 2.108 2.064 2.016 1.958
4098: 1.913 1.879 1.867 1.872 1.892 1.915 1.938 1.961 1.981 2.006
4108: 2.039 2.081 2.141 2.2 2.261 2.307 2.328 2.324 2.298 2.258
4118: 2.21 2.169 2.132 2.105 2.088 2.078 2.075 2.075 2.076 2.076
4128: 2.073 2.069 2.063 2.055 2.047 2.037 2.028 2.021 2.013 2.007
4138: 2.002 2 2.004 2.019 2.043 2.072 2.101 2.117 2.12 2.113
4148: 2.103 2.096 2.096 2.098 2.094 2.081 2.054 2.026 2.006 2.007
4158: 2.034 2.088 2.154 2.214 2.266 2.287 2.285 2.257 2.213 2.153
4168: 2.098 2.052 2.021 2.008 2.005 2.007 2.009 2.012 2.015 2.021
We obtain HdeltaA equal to -0.7 A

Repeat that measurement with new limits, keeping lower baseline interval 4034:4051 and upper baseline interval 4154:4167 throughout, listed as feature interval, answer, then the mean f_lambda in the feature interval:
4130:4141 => 0.60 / 2.02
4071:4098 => 0.98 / 2.04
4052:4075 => 0.20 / 2.1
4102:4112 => 0.45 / 2.03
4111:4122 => -0.50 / 2.23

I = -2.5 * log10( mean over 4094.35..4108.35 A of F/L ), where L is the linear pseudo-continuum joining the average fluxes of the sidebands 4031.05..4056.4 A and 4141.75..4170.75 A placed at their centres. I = 0.09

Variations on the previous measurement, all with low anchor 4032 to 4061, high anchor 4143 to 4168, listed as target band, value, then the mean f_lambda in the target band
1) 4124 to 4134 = 0.03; 2.06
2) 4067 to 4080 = 0.06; 2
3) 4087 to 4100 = 0.02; 2.08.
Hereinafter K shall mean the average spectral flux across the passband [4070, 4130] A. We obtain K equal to 2.07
